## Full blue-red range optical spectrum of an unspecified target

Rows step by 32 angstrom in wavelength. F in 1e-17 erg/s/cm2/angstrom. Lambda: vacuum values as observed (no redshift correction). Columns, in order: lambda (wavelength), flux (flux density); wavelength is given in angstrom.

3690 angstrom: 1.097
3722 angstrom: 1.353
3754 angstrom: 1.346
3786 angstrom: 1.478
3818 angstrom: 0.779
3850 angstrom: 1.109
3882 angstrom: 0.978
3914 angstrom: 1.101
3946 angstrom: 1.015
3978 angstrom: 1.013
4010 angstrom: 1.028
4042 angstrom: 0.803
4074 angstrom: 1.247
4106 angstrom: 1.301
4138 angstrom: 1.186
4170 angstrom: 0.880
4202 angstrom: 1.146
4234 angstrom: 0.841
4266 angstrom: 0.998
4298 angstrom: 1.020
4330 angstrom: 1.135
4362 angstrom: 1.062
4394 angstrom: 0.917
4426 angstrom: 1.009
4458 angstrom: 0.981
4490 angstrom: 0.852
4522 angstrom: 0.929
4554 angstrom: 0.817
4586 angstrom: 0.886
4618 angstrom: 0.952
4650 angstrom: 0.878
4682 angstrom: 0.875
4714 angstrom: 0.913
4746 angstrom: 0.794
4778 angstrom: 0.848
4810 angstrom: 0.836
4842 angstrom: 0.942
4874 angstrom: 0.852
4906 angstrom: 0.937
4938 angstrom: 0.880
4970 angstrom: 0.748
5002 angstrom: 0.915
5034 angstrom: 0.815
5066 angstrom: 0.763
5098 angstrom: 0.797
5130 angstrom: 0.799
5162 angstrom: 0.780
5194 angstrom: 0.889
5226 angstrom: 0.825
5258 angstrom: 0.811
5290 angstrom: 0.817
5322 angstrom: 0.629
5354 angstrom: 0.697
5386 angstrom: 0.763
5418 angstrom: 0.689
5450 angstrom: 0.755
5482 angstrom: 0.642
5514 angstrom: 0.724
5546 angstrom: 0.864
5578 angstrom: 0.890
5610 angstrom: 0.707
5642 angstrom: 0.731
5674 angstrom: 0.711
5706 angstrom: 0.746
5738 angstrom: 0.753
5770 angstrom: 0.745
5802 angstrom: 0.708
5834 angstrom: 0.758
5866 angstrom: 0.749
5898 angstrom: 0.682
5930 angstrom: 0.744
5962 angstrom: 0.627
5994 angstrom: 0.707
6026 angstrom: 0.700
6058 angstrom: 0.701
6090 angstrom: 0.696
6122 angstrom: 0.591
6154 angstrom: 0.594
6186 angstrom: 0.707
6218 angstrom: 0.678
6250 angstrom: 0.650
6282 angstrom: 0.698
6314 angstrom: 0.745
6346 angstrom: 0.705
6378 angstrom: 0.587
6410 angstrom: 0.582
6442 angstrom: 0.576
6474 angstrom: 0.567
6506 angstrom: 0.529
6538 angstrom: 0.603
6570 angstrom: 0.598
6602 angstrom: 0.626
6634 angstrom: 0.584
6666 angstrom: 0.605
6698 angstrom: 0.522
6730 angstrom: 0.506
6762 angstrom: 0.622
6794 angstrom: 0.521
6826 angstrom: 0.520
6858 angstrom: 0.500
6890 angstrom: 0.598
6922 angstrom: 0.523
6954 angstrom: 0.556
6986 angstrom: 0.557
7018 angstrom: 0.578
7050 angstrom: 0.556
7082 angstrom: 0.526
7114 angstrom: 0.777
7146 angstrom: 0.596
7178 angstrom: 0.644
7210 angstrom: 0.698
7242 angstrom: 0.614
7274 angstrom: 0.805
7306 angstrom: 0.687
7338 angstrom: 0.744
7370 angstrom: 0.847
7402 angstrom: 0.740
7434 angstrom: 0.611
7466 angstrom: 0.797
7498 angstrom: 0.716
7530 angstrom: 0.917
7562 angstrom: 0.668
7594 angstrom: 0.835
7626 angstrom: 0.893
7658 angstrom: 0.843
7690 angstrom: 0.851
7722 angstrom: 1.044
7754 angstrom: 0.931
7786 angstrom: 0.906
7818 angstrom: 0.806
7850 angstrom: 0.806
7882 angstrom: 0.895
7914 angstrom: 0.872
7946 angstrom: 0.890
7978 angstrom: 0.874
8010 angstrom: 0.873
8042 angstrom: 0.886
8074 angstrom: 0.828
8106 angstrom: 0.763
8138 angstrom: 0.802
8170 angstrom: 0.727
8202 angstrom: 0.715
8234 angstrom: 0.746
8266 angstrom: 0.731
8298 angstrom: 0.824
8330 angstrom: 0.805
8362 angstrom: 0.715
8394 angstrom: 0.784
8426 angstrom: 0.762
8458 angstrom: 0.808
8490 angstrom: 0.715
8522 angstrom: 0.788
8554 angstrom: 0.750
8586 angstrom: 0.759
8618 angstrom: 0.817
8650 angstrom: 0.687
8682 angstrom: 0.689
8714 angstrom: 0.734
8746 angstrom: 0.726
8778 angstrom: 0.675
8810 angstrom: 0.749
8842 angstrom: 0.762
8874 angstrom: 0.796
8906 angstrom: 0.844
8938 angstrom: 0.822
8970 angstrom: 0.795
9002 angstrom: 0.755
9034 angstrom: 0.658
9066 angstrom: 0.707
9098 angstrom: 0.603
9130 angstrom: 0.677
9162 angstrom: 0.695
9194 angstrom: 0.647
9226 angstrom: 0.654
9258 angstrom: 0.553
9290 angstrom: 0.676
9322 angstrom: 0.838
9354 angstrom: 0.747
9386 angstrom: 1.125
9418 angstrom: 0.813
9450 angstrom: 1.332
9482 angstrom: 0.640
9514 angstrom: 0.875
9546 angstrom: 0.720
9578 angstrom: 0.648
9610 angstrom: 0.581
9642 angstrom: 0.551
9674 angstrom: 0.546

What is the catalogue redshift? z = 0.91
